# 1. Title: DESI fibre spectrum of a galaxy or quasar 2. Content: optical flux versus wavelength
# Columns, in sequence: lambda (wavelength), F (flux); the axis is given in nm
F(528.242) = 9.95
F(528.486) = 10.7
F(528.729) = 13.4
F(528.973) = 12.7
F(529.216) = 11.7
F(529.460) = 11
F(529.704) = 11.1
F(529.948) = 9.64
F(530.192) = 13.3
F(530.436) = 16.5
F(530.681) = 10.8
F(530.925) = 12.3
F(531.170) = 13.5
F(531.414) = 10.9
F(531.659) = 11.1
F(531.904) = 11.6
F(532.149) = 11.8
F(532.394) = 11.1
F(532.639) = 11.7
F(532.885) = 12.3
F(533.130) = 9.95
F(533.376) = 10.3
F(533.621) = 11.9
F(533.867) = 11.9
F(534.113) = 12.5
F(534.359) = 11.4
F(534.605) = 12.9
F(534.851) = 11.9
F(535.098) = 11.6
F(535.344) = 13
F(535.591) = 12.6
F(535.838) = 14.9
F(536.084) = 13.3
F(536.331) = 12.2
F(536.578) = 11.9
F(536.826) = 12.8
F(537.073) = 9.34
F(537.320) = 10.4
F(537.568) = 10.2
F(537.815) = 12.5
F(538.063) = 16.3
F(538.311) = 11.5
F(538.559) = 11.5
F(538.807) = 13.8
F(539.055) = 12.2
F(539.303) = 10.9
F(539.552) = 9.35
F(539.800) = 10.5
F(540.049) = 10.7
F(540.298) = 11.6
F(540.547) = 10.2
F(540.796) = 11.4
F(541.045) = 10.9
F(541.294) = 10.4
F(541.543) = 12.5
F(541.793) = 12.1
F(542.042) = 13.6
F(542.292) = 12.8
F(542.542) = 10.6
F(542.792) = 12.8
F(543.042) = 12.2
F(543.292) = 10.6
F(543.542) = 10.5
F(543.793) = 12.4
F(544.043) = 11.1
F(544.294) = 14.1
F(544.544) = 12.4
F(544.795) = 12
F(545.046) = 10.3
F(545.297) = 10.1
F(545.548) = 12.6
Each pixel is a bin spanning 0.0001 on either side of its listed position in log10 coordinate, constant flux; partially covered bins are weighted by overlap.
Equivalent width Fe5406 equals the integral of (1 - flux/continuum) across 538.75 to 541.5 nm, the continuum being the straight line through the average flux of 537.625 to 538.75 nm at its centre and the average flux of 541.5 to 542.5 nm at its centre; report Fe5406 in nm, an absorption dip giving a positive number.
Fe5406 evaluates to 0.36 nm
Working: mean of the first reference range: 12.8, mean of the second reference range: 12.6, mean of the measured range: 11.1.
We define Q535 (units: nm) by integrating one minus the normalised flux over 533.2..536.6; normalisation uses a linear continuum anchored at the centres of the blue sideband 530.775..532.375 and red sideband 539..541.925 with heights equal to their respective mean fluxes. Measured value -0.23 nm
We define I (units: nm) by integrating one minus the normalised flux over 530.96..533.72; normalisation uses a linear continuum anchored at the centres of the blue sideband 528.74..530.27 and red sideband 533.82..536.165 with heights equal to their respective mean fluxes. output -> 0.148 nm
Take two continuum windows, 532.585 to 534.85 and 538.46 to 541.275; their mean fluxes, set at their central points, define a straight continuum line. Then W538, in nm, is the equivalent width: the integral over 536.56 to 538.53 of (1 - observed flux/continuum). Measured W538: -0.09 nm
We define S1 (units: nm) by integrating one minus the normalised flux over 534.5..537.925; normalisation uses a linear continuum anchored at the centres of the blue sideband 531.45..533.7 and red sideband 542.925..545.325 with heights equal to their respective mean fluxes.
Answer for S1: -0.215 nm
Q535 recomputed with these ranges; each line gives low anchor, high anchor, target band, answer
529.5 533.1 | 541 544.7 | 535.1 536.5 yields -0.13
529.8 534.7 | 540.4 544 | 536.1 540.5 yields 0.03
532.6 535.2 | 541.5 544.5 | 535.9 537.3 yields -0.02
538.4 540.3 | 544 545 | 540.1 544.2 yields 0.09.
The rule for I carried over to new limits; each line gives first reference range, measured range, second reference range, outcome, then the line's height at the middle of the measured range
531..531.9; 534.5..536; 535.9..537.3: -0.116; 11.9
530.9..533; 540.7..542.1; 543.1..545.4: -0.018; 11.6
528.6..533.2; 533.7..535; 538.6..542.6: -0.036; 11.8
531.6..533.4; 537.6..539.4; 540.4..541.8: -0.218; 11.2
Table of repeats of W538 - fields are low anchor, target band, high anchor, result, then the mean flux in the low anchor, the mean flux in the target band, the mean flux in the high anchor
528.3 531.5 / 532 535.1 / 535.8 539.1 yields 0.139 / 12.1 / 11.6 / 12.3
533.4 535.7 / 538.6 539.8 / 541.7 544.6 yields 0.065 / 12.1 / 11.5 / 12.1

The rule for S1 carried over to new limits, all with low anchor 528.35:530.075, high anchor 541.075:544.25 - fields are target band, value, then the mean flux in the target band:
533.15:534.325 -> 0.01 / 11.5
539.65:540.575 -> 0.08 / 10.8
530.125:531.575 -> -0.17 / 12.8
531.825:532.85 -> -0.01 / 11.6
